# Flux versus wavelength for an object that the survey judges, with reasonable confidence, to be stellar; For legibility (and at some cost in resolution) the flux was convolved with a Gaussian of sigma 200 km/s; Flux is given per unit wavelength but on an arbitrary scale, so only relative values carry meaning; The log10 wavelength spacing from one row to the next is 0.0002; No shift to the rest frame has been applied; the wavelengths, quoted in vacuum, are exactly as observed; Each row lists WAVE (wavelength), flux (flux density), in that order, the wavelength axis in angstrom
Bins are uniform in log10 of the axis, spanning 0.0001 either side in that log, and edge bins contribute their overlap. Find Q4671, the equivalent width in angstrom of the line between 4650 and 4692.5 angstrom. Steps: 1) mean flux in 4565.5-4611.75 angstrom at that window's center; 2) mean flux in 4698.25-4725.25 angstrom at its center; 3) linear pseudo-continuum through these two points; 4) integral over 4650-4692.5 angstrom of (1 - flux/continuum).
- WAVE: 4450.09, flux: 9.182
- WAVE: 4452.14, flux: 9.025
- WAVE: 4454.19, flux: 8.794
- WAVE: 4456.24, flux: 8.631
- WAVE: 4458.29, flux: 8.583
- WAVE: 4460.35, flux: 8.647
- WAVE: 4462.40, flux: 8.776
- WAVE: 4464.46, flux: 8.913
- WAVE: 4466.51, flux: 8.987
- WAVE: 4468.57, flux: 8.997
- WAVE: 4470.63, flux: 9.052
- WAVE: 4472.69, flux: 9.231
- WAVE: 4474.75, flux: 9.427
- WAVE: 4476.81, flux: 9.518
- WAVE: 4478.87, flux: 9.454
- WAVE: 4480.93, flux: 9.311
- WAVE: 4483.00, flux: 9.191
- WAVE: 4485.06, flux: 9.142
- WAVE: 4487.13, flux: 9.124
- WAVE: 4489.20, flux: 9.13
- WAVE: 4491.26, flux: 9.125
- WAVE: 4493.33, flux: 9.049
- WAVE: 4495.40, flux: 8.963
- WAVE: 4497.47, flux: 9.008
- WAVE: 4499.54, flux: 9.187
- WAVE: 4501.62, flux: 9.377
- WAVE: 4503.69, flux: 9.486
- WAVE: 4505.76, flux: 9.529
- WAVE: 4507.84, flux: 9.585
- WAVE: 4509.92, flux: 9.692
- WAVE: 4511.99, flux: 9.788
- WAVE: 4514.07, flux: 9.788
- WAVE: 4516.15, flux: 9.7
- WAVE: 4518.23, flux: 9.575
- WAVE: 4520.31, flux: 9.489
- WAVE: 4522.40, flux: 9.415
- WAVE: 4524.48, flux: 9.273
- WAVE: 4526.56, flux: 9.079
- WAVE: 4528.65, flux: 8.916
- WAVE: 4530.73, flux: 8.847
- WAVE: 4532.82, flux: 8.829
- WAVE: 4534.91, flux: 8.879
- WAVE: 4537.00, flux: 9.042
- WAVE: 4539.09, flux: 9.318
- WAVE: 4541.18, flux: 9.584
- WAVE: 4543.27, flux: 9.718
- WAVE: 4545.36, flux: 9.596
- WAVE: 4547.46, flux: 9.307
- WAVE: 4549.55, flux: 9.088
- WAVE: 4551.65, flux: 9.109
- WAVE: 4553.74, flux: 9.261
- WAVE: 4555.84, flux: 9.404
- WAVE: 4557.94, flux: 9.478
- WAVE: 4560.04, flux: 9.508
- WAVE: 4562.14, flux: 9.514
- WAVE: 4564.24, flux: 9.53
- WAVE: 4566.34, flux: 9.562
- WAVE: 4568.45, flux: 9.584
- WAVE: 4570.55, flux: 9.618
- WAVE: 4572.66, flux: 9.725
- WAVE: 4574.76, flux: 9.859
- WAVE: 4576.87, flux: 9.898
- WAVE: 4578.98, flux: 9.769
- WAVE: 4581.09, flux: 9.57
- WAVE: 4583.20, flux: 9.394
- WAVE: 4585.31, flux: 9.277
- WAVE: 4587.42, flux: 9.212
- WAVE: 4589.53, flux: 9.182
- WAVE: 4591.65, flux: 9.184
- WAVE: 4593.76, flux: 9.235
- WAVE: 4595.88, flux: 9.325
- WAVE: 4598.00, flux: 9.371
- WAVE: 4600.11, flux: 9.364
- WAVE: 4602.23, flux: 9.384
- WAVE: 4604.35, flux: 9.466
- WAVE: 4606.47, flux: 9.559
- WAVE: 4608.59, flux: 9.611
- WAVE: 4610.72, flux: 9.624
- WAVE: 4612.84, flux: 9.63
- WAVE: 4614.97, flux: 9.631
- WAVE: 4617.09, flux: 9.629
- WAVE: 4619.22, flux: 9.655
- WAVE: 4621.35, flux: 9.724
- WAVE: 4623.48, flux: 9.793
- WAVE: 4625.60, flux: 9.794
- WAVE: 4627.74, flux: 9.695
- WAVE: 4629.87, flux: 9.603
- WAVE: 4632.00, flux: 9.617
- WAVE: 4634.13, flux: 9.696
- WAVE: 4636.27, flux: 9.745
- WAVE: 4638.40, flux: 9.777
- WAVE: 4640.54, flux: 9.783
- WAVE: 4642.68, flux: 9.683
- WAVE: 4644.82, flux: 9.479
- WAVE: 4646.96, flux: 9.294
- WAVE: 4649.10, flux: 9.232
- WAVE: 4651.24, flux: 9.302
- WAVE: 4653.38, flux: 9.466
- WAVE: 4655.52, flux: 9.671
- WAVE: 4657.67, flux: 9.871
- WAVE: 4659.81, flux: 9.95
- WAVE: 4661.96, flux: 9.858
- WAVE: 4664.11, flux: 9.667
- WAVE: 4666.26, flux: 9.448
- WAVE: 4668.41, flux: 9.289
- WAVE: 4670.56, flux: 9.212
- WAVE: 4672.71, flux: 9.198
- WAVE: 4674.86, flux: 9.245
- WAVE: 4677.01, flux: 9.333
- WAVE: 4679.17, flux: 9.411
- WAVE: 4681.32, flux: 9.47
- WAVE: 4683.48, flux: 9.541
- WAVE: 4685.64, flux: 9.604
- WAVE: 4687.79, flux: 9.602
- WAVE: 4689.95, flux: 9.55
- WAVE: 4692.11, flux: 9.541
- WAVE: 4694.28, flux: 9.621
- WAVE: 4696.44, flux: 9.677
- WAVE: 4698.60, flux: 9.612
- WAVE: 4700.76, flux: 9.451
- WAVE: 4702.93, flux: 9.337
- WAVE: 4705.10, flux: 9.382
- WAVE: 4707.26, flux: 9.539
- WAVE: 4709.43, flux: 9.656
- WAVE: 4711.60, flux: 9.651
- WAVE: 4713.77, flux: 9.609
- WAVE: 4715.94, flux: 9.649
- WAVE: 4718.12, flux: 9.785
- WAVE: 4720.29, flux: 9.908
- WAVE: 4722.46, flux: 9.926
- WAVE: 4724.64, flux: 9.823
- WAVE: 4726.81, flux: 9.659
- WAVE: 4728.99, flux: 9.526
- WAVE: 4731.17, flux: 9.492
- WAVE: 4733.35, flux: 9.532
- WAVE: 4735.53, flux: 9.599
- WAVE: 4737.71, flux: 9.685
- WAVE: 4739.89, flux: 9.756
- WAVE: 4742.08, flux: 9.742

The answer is 0.3 angstrom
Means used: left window 9.49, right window 9.64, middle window 9.51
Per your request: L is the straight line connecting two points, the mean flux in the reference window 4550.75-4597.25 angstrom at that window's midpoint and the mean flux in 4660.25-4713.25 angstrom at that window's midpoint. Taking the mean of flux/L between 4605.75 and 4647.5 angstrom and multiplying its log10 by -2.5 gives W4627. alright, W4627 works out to -0.020 mag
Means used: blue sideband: 9.46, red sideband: 9.5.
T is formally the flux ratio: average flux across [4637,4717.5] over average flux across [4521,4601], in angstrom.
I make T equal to 1.02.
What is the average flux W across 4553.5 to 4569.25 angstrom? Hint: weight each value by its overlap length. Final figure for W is 9.49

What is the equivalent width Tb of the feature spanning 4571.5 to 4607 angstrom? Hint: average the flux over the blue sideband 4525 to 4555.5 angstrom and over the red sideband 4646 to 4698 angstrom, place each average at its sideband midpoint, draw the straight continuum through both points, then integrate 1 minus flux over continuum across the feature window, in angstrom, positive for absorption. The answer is -0.6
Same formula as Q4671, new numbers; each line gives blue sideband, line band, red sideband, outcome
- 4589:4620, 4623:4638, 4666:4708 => -0.4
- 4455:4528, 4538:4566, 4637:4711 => -0.3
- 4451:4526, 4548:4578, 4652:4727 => -0.5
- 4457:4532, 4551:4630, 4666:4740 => -1.2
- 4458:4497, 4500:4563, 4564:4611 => -0.6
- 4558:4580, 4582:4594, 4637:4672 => 0.5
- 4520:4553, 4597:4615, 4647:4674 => -0.3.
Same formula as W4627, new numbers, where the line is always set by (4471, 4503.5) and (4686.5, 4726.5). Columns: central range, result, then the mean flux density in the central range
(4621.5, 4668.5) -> -0.013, 9.63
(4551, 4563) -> -0.004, 9.39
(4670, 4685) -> 0.025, 9.36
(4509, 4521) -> -0.047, 9.68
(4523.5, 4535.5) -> 0.039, 8.97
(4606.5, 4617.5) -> -0.019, 9.62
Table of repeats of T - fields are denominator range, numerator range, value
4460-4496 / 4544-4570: 1.03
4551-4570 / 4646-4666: 1.01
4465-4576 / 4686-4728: 1.03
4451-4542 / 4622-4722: 1.04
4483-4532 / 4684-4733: 1.03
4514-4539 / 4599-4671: 1.04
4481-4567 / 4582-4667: 1.02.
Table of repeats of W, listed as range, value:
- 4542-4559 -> 9.37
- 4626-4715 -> 9.55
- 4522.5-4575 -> 9.34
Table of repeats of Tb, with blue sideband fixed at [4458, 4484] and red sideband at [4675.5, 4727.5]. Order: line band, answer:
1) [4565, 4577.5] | -0.5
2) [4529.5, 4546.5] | 0.0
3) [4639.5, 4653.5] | 0.0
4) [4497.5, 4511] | -0.4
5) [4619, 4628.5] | -0.3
